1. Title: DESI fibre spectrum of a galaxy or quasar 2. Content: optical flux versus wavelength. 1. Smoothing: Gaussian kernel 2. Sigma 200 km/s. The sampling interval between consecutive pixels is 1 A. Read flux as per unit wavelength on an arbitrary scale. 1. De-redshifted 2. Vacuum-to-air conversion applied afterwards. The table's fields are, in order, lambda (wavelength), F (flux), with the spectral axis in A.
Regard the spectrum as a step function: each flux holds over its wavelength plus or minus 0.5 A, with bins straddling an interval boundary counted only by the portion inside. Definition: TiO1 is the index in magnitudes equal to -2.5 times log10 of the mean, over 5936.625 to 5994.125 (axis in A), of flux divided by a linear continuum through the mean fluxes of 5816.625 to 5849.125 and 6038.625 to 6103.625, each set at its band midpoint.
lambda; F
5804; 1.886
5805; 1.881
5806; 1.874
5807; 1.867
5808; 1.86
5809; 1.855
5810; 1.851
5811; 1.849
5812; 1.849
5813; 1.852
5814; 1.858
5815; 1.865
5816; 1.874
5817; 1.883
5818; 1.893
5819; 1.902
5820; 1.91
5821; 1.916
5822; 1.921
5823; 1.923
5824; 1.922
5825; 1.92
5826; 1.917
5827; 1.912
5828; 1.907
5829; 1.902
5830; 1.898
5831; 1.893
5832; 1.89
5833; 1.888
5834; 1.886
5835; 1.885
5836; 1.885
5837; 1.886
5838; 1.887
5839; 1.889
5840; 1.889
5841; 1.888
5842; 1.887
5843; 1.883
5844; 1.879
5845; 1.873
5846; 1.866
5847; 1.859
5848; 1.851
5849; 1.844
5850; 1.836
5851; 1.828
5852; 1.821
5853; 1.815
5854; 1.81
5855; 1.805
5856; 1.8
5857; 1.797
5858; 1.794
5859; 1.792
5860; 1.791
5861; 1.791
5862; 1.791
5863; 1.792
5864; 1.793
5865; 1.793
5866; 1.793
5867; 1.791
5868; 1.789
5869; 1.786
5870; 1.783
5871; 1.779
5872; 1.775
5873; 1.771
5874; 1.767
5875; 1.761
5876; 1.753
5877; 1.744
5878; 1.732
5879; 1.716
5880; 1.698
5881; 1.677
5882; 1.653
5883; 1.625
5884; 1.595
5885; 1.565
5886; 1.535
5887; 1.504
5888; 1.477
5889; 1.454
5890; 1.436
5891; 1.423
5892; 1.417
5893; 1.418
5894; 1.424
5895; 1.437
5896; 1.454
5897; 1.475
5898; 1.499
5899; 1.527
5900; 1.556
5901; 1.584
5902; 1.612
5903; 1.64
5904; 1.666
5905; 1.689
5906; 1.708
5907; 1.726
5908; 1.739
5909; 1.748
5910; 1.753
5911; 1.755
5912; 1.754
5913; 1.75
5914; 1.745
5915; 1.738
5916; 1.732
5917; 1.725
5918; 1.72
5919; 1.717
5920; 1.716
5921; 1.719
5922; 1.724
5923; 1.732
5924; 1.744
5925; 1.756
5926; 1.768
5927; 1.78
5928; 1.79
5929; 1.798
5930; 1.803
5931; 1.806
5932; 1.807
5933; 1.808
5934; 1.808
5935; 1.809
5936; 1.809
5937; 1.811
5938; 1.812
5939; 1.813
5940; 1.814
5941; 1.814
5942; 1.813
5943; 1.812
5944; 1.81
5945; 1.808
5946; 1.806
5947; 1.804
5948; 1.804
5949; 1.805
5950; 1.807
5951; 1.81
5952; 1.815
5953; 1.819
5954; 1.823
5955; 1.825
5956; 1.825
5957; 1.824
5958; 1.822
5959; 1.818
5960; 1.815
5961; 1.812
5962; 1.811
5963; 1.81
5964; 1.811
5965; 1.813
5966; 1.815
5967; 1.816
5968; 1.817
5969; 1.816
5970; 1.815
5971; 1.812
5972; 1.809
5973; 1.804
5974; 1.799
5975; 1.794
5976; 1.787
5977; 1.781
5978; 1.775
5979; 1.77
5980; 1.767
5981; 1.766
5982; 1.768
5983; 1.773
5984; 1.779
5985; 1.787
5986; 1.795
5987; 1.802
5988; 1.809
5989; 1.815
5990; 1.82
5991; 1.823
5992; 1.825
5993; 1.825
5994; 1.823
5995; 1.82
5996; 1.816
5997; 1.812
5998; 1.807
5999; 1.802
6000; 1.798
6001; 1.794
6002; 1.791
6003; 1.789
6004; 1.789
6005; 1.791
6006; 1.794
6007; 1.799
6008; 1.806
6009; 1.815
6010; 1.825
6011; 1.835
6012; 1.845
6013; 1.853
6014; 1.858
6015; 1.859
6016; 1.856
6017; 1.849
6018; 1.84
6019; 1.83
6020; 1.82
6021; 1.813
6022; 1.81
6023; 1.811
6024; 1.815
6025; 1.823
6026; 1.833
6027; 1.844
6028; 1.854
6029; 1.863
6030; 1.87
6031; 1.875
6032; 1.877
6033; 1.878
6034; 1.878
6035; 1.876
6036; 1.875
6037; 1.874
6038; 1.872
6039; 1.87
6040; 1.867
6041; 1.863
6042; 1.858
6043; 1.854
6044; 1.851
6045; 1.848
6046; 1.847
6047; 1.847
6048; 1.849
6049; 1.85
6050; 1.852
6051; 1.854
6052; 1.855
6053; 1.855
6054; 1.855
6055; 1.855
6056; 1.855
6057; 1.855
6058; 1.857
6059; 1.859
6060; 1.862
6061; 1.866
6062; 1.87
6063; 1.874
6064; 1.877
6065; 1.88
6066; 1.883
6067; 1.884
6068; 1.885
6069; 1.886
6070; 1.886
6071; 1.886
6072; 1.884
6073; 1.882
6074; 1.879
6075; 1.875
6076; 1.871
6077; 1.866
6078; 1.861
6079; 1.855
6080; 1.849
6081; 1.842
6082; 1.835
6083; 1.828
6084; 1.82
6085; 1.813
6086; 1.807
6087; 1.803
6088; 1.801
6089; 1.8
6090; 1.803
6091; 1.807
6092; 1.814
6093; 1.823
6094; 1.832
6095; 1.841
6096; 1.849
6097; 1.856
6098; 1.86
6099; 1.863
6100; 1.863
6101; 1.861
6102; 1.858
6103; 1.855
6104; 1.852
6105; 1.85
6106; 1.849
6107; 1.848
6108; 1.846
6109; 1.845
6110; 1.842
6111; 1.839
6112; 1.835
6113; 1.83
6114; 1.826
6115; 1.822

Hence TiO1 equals 0.04 mag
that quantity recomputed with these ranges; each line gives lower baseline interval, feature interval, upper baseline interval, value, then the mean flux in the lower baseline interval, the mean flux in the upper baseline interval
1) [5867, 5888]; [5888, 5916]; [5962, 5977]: 0.085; 1.7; 1.81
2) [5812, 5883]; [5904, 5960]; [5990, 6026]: 0.028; 1.83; 1.82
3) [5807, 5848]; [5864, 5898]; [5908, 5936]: 0.117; 1.89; 1.76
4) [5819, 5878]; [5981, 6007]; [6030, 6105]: 0.030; 1.84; 1.86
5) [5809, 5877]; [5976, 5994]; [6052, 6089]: 0.036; 1.85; 1.86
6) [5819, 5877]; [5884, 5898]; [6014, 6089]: 0.248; 1.84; 1.85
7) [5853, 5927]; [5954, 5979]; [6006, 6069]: -0.023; 1.68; 1.85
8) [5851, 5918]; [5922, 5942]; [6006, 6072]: -0.036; 1.68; 1.85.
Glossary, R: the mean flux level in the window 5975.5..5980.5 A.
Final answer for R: 1.78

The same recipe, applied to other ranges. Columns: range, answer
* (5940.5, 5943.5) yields 1.81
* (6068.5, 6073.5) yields 1.88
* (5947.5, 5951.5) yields 1.81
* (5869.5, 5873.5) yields 1.78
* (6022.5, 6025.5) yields 1.82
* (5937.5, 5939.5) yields 1.81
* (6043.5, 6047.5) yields 1.85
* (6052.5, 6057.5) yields 1.85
